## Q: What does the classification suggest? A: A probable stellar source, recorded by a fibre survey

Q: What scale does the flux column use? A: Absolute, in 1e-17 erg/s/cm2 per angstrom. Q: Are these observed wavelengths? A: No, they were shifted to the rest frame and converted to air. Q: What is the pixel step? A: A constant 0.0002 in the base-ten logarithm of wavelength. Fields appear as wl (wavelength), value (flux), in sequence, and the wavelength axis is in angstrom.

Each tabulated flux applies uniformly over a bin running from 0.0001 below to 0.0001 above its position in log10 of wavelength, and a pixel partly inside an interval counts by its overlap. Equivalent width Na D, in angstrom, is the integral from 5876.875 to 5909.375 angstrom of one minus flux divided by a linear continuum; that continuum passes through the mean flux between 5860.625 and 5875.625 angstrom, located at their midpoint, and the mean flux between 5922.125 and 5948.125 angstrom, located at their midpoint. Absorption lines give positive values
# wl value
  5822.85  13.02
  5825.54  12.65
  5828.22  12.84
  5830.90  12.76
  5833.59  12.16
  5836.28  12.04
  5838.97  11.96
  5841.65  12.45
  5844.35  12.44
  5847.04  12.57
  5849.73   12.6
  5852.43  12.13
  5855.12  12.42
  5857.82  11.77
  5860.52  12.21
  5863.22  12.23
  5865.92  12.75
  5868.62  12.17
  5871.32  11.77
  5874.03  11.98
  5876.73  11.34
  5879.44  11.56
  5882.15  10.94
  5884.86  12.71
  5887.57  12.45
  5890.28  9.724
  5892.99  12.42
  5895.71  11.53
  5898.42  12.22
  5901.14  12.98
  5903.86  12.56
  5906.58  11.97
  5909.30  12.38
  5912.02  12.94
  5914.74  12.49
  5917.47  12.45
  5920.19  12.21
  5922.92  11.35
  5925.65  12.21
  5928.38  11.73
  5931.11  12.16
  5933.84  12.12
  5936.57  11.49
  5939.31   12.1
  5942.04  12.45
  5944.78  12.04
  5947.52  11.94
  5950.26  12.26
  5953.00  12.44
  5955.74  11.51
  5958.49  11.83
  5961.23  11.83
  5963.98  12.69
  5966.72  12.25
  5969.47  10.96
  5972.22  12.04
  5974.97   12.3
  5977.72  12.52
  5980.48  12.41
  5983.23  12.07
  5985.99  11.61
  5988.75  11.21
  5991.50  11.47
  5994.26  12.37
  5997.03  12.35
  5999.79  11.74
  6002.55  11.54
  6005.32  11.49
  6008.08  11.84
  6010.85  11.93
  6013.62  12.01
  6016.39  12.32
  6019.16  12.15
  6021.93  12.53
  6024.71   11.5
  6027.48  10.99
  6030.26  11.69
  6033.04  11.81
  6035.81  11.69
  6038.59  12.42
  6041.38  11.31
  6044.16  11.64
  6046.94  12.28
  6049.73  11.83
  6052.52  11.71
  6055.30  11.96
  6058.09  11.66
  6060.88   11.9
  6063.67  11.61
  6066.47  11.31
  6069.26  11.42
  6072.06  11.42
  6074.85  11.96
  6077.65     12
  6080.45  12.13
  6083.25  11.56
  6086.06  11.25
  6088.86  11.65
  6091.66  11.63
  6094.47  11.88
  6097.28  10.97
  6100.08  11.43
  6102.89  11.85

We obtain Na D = 0.5 angstrom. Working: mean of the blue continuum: 12.2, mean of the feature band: 11.9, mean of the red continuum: 12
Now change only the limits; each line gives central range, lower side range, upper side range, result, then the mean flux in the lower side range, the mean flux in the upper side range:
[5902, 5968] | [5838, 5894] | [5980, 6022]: -1.0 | 12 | 11.9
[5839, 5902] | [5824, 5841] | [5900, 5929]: 1.6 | 12.4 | 12.3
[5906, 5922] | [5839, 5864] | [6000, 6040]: -0.4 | 12.3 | 11.8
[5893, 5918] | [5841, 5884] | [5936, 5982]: -0.6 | 12.1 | 12.1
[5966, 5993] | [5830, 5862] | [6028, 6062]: 0.2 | 12.3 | 11.8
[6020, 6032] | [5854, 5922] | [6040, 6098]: 0.1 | 12.1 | 11.7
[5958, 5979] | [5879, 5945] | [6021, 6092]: -0.2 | 12.1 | 11.7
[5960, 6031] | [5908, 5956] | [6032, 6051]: 0.3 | 12.1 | 11.9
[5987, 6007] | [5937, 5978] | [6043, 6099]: 0.3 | 12.1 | 11.7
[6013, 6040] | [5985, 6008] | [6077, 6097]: -0.4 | 11.7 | 11.7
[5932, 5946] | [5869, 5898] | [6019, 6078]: -0.4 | 11.7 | 11.8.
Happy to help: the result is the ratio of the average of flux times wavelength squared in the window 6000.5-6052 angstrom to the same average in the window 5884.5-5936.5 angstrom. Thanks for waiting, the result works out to 1.0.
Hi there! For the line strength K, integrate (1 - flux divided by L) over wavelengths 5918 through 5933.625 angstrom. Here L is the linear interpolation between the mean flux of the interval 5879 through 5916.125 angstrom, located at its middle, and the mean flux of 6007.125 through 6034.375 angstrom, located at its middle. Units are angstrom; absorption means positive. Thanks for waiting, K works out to 0.1 angstrom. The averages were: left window 12.1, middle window 12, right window 11.9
